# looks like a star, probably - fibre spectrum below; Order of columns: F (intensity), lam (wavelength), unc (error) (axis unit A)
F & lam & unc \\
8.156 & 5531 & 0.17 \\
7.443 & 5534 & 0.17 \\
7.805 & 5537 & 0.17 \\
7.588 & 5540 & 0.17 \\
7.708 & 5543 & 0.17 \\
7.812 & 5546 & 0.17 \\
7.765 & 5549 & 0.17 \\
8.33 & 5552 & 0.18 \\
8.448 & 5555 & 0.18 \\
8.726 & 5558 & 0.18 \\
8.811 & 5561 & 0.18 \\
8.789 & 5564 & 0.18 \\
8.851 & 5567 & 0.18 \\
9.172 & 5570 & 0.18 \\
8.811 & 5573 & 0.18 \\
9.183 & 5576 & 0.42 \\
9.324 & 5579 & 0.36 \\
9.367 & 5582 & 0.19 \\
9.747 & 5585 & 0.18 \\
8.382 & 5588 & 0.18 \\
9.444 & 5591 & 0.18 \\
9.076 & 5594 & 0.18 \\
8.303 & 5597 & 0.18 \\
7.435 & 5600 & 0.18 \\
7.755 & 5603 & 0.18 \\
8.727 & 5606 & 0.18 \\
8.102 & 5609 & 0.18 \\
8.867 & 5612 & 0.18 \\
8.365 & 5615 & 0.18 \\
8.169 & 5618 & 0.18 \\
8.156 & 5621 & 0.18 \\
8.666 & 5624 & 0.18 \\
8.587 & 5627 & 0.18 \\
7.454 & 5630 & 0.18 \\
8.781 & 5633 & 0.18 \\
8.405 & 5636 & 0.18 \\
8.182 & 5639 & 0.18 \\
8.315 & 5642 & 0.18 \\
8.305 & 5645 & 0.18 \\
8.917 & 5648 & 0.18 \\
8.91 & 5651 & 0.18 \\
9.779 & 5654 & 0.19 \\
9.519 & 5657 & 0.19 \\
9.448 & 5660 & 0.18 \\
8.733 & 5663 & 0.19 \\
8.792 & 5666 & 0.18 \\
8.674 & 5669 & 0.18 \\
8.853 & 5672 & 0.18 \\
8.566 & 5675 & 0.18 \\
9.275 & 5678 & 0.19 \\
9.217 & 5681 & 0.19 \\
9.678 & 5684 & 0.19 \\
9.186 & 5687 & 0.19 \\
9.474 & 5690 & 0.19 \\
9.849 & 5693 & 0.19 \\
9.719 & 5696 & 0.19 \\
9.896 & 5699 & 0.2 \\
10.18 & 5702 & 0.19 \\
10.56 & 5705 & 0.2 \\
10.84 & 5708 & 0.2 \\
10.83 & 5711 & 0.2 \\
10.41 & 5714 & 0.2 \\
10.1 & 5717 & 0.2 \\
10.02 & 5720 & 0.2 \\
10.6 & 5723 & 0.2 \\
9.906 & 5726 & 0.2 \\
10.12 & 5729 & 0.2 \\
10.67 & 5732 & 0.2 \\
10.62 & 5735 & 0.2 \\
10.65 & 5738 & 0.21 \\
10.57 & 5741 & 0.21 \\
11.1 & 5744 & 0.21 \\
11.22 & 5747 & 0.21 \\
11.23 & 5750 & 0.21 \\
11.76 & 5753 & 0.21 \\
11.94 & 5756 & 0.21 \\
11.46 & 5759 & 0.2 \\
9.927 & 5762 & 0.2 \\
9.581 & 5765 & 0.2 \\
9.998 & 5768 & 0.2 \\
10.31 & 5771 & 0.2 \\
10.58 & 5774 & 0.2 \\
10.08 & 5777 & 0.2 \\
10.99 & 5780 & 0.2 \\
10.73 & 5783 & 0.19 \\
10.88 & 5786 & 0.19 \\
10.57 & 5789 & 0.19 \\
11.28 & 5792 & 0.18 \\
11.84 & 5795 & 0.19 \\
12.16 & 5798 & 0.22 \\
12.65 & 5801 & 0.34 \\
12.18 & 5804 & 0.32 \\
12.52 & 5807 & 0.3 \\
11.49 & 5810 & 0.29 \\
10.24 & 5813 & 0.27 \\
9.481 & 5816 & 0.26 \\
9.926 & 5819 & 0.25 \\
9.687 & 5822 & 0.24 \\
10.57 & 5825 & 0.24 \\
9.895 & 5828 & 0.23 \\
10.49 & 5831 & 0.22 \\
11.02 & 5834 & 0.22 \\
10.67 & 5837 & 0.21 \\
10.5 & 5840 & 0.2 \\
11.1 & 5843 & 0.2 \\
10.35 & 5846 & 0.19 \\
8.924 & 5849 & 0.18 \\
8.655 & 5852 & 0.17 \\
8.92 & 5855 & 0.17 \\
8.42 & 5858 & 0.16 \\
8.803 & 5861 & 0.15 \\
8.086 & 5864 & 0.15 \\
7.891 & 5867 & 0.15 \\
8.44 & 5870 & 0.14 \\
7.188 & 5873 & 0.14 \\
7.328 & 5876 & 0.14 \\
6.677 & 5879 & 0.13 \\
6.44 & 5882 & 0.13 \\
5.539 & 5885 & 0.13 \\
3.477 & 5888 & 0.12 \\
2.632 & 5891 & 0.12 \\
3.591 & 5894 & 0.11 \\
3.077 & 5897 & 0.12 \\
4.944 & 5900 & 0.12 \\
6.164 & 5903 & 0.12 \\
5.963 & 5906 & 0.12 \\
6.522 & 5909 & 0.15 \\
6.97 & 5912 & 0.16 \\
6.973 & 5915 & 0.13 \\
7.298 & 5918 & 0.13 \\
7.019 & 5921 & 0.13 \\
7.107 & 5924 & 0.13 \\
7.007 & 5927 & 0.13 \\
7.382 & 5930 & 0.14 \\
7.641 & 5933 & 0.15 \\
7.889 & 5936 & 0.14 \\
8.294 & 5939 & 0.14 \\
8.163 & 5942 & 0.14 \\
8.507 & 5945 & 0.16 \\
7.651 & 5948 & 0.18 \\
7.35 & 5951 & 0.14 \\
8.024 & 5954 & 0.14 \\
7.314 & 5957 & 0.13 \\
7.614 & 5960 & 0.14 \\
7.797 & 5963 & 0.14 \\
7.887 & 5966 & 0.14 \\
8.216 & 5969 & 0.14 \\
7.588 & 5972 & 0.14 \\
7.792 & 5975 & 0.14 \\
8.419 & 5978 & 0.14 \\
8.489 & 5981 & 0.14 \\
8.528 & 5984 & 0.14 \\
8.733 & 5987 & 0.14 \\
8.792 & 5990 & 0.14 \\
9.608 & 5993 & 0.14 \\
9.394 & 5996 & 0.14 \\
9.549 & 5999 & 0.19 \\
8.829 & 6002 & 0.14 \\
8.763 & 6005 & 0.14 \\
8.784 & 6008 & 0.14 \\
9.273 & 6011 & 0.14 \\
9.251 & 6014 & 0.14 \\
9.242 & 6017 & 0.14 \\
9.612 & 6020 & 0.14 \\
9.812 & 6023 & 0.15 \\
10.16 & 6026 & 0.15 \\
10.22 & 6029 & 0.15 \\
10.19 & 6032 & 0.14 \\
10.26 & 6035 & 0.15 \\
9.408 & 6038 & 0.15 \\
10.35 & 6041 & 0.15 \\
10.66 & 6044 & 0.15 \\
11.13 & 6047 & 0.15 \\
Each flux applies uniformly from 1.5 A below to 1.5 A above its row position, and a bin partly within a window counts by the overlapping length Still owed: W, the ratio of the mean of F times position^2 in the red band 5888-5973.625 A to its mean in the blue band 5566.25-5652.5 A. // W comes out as 0.89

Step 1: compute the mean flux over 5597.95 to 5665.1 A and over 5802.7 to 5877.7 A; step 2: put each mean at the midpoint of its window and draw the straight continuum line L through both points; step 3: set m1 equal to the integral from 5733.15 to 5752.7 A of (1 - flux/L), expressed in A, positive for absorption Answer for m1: -3.83 A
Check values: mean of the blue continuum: 8.53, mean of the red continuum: 9.7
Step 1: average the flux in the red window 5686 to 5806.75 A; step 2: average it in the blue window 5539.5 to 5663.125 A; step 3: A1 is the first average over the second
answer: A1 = 1.24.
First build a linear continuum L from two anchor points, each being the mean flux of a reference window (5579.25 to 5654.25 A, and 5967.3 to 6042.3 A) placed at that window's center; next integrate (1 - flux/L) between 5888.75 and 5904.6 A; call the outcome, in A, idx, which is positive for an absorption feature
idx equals 8.7 A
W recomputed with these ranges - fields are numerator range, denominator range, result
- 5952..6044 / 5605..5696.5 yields 1.14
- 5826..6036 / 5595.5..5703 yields 1.01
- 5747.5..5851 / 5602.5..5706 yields 1.27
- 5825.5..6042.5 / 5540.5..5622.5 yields 1.07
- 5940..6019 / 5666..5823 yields 0.88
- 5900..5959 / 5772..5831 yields 0.70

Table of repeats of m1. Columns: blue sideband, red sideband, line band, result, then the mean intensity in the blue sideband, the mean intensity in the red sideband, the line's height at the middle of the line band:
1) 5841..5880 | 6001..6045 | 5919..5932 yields 2.7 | 8.57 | 9.65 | 9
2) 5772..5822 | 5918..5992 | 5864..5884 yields 4.6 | 11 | 7.88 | 9.51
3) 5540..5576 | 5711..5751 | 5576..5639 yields 3.4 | 8.47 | 10.6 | 9.07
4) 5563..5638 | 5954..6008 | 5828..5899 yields 6.0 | 8.63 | 8.43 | 8.49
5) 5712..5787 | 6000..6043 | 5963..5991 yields 4.4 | 10.6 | 9.59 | 9.76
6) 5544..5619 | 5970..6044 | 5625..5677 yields 0.0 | 8.63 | 9.23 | 8.73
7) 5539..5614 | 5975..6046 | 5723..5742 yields -3.3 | 8.59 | 9.38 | 8.87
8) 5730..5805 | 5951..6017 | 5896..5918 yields 8.0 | 11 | 8.5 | 9.38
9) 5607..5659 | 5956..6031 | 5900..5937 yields 7.8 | 8.57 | 8.81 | 8.76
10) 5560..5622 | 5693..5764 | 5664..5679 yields 1.5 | 8.71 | 10.6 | 9.82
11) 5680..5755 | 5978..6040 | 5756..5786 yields -1.0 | 10.4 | 9.33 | 10.2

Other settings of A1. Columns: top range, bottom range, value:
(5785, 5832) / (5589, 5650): 1.31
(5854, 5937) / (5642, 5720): 0.70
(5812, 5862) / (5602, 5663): 1.15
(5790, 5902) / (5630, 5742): 0.93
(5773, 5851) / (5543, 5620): 1.25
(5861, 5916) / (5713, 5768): 0.57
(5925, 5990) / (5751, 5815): 0.72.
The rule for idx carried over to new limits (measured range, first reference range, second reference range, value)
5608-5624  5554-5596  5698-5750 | 1.8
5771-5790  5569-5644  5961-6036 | -4.0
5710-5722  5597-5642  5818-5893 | -2.9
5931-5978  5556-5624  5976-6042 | 7.0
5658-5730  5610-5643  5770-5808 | -0.9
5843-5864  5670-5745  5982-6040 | 1.3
